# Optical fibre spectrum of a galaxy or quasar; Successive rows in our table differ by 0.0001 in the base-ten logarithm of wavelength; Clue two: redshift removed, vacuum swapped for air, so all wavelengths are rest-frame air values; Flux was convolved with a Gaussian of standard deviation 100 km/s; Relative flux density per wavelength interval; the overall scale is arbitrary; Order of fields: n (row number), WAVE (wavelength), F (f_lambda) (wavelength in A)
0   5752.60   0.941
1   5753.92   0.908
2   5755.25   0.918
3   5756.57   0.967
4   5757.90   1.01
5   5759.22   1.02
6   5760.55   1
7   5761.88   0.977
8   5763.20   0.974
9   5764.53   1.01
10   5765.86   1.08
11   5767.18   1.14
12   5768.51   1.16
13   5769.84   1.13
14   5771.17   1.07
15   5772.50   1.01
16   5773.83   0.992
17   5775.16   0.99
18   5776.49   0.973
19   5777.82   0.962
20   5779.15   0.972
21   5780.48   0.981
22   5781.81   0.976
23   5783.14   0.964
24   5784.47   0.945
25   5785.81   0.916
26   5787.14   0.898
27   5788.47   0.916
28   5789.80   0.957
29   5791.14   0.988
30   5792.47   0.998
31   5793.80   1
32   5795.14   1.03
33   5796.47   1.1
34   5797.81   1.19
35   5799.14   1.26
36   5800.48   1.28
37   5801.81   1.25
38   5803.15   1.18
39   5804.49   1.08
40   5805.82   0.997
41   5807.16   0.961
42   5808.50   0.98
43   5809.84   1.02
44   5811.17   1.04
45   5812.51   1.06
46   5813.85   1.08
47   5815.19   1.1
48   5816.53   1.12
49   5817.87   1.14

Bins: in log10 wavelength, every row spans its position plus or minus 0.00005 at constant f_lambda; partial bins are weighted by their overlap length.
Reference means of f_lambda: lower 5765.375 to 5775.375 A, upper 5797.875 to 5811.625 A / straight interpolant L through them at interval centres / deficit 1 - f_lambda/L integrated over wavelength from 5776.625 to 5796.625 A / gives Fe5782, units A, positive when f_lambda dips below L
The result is 2.2 A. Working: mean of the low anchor 1.08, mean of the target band 0.971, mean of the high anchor 1.11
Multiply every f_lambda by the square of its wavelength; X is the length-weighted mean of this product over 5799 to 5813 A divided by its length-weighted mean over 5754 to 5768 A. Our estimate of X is 1.1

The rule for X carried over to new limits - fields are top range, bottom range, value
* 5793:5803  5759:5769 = 1.12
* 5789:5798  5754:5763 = 1.06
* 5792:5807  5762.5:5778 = 1.08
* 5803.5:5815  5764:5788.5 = 1.04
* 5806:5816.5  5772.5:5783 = 1.07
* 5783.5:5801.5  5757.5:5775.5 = 1.01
